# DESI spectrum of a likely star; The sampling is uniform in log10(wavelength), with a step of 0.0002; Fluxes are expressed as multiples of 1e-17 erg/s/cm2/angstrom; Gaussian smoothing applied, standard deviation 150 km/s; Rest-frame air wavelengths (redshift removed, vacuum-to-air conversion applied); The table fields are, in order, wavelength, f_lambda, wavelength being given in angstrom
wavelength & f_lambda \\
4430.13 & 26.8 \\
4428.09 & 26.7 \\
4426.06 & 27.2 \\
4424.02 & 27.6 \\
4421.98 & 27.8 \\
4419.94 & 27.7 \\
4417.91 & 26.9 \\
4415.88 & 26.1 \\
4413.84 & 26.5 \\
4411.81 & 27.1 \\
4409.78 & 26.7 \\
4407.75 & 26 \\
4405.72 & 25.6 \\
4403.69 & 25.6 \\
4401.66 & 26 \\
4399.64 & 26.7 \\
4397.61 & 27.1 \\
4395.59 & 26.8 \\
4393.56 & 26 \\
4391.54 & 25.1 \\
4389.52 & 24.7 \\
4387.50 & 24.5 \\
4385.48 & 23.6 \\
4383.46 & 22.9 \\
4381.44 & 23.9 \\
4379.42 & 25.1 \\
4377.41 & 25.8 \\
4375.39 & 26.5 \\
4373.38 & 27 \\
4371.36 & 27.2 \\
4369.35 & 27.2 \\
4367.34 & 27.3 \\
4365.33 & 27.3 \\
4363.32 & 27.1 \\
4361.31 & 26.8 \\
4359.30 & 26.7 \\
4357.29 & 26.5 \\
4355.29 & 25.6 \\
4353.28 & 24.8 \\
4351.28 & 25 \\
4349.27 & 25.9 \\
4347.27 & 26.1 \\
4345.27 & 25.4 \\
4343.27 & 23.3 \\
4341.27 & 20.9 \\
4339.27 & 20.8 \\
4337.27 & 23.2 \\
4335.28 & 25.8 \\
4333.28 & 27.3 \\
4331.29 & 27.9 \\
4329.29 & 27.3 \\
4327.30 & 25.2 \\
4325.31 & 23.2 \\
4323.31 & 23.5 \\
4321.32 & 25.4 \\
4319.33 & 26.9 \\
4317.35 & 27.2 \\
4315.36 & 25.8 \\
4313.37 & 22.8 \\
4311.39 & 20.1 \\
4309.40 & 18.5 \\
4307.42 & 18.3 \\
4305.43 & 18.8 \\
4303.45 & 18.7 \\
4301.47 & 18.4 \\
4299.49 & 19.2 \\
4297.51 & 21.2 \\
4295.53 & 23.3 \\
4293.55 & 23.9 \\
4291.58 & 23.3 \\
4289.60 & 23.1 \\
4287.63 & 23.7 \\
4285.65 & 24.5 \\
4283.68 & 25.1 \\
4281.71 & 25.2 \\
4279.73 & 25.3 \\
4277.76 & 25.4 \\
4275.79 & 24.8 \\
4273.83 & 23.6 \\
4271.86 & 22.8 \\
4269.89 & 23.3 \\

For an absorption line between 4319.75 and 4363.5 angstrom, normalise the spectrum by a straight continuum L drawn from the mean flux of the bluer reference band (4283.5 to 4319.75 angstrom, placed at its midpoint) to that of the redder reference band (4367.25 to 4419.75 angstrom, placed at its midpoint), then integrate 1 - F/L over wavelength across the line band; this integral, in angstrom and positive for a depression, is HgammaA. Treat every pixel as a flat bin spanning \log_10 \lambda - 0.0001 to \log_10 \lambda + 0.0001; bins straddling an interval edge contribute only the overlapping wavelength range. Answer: -2.5 angstrom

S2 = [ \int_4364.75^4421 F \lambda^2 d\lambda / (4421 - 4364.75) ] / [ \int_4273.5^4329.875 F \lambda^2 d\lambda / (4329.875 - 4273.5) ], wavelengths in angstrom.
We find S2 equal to 1.2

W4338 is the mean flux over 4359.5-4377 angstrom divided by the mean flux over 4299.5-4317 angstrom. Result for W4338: 1.3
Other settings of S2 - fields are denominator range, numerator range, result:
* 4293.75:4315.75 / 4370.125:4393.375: 1.28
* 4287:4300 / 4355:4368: 1.22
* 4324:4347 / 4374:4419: 1.07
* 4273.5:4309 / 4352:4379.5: 1.22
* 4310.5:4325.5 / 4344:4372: 1.10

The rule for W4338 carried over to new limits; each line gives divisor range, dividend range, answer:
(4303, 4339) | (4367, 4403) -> 1.09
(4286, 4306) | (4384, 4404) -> 1.19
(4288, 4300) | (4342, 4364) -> 1.14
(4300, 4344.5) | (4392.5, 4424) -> 1.15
